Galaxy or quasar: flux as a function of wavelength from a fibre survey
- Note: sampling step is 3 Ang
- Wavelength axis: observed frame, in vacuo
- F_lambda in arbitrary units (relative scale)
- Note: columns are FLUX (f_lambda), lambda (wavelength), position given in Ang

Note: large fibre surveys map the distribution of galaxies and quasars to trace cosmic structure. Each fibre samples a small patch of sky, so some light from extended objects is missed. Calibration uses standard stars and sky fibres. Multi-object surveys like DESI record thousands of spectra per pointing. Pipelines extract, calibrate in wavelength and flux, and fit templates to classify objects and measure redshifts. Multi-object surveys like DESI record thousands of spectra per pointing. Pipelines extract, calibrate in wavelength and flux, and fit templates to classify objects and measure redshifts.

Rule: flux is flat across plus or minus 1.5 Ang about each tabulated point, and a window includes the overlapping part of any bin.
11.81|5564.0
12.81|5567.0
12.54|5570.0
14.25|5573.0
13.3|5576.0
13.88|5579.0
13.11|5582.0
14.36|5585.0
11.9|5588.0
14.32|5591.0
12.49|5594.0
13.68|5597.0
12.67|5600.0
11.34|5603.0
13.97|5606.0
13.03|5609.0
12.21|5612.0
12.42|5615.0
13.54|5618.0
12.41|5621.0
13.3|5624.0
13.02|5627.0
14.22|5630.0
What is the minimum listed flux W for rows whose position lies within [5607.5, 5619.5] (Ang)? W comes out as 12.21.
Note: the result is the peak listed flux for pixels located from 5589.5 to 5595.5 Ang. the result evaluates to 14.32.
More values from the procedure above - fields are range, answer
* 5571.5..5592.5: 14.36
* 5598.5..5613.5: 13.97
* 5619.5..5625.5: 13.3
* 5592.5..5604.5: 13.68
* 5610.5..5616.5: 12.42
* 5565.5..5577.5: 14.25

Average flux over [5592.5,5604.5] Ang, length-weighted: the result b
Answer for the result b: 12.5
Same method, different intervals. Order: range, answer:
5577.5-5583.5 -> 13.5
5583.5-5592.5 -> 13.5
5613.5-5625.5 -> 12.9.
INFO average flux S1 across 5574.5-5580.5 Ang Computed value 13.6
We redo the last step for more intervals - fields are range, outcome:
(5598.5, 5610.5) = 12.8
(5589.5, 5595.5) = 13.4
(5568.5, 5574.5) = 13.4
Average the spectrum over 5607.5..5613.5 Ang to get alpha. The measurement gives 12.6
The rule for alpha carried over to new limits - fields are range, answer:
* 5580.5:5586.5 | 13.7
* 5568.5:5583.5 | 13.4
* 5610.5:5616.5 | 12.3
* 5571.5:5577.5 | 13.8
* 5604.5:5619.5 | 13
